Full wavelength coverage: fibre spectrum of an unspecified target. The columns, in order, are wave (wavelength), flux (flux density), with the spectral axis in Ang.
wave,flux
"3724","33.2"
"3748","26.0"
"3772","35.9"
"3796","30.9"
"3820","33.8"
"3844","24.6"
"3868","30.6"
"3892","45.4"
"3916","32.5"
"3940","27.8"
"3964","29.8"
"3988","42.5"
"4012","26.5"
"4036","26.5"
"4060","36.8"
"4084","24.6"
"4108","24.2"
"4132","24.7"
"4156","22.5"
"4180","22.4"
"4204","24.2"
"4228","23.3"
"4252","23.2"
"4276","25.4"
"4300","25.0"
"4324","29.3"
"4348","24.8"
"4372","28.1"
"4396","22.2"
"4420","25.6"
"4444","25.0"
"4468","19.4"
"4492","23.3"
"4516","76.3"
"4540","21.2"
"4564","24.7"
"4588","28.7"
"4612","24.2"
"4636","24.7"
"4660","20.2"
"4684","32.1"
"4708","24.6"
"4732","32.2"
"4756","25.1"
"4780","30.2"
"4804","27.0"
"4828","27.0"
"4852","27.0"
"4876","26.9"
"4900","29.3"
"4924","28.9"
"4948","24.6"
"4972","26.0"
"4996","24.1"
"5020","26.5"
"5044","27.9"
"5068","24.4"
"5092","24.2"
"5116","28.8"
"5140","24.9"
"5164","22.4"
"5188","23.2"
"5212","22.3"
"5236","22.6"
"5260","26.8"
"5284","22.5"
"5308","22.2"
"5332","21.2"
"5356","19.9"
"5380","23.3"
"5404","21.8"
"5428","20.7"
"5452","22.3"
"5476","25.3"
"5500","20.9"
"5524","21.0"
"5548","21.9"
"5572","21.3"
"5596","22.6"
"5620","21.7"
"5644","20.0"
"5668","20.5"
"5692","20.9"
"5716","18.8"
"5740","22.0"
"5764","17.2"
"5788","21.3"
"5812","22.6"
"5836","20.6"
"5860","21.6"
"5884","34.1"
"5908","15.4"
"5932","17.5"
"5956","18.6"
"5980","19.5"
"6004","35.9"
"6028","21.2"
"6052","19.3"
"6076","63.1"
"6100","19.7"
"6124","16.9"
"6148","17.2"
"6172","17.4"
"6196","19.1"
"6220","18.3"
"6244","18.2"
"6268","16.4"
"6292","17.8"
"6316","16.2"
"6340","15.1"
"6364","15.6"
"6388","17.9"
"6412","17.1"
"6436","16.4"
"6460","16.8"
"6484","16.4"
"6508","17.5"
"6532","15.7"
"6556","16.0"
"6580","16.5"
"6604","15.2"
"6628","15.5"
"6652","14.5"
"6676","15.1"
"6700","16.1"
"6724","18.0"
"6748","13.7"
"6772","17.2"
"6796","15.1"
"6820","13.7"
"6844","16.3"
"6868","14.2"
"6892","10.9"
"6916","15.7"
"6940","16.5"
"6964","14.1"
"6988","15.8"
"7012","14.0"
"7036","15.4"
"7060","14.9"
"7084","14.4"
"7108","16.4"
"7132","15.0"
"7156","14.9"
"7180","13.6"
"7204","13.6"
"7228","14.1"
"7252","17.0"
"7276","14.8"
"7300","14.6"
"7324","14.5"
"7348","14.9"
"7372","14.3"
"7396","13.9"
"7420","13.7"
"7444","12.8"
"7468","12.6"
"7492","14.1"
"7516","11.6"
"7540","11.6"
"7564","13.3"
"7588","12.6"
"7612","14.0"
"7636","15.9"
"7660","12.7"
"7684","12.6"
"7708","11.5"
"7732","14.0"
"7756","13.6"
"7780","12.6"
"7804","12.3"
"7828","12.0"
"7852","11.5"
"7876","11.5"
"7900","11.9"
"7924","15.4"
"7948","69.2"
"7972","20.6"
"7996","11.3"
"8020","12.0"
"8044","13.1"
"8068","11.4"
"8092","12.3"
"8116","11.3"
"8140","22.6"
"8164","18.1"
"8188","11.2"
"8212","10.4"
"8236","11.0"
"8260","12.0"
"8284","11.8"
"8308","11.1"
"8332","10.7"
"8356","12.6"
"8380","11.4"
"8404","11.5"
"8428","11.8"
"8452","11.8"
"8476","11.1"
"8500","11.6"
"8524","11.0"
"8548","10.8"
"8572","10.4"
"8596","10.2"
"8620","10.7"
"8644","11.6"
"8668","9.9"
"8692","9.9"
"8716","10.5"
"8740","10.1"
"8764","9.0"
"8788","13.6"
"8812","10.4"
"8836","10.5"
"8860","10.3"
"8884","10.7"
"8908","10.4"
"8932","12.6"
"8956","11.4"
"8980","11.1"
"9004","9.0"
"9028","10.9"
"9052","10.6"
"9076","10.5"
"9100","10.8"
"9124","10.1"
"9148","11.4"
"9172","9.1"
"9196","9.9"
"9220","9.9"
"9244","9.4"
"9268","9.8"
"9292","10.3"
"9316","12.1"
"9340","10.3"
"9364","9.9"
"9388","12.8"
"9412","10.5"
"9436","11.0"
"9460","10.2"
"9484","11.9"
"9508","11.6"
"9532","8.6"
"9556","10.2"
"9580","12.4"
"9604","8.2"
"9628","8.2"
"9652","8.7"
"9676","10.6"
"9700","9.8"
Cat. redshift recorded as 0.21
